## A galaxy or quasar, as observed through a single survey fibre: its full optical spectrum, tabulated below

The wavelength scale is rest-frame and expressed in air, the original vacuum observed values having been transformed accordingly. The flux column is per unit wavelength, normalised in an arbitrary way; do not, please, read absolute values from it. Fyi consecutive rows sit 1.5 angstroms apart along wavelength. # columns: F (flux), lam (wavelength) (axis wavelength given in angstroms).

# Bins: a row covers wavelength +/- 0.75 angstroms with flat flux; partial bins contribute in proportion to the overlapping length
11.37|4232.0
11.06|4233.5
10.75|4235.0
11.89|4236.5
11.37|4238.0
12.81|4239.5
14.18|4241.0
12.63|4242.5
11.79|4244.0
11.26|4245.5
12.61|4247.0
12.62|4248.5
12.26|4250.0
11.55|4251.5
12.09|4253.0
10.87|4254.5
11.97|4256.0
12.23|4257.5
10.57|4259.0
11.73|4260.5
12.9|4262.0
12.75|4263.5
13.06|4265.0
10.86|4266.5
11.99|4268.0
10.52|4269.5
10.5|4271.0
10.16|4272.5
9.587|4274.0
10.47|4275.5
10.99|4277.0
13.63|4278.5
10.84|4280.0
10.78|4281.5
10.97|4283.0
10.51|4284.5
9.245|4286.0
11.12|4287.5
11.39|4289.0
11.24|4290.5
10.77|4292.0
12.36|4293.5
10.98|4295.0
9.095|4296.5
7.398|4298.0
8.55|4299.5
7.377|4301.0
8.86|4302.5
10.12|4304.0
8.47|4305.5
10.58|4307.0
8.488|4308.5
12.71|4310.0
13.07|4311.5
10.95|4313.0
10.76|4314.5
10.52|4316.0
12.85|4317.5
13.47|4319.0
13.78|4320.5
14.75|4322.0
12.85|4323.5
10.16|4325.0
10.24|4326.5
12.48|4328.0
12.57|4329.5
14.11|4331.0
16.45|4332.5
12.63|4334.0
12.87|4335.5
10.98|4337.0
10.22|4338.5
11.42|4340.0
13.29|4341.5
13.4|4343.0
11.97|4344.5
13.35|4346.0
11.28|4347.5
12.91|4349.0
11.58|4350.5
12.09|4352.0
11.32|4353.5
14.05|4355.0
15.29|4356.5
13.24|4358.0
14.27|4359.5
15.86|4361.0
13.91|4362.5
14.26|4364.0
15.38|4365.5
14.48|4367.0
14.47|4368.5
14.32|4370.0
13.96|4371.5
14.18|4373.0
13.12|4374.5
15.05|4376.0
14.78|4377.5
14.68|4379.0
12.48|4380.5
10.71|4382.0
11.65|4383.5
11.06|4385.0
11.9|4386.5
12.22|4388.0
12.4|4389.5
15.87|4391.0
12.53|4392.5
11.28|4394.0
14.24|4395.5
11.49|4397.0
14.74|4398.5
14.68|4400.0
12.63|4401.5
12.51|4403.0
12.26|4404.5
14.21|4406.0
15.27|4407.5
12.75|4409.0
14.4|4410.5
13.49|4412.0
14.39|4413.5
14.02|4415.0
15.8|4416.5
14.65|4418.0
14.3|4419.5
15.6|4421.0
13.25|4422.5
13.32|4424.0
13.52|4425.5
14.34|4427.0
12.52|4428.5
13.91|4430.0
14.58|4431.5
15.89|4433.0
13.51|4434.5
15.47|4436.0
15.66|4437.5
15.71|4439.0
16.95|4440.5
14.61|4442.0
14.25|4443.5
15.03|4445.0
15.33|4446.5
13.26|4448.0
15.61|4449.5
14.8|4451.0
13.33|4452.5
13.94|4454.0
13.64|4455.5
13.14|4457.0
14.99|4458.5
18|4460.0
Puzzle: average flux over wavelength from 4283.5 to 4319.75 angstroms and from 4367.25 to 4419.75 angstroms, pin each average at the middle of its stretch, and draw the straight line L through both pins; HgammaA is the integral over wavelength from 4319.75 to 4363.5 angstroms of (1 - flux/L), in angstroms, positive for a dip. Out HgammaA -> -4.1 angstroms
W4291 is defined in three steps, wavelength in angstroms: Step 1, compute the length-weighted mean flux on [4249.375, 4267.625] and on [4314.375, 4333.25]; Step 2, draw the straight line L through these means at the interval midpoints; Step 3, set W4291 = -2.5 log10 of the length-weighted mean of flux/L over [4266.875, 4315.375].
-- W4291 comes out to 0.18 mag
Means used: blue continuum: 11.9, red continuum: 12.8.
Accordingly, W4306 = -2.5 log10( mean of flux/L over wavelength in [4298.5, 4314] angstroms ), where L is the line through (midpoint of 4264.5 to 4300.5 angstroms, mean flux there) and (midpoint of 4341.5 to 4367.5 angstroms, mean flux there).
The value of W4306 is 0.17 mag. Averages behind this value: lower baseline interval 10.7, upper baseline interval 13.4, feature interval 9.89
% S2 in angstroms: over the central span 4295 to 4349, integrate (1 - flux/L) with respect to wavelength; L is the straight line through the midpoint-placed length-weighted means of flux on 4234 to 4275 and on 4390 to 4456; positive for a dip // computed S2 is 5.2 angstroms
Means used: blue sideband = 11.7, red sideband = 14.2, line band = 11.5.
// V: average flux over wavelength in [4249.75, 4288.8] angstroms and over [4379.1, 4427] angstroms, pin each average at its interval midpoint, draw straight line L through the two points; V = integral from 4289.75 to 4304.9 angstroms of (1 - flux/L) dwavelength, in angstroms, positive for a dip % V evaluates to 2.67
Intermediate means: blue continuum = 11.3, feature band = 9.66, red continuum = 13.4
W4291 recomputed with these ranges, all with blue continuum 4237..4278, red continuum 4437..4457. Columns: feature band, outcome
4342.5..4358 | 0.04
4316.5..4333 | -0.02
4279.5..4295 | 0.12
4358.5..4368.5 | -0.10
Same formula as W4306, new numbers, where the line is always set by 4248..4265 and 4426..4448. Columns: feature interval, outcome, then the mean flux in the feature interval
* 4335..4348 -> 0.10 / 12.1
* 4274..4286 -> 0.13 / 11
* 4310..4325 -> 0.04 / 12.4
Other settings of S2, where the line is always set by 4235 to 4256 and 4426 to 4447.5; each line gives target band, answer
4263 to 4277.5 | 1.61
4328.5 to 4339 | 0.36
